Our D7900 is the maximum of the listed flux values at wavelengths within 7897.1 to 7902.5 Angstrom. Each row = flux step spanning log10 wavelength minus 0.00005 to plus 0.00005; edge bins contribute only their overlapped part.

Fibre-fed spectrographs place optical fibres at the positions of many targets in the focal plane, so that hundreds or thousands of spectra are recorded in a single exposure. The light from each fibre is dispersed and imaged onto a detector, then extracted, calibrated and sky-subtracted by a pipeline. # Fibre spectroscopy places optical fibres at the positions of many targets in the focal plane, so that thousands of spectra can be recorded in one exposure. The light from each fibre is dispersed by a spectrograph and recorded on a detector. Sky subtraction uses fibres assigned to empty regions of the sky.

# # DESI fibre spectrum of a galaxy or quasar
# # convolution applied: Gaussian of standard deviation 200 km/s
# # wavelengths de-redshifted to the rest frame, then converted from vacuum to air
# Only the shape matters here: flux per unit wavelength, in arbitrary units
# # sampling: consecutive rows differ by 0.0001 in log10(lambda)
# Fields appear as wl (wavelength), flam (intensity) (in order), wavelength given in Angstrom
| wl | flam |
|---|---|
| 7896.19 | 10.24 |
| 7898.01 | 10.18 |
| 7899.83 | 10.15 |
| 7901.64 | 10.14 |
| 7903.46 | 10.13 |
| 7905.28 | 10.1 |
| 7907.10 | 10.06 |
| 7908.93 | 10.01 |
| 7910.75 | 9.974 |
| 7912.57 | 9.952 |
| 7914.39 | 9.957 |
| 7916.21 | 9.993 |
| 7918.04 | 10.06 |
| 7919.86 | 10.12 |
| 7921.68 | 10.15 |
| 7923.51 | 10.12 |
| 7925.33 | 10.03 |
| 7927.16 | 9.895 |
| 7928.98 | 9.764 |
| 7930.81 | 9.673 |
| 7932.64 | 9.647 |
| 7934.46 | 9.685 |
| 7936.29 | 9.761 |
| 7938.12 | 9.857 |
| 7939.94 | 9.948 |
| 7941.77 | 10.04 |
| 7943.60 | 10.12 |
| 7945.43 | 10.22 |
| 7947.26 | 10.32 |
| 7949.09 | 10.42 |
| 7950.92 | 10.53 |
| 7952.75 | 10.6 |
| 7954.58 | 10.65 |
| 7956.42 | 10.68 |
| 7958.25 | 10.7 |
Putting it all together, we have 10.18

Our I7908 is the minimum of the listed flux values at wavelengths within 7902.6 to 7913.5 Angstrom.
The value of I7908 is 9.952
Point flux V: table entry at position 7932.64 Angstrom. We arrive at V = 9.647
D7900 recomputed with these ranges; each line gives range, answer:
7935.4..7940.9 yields 9.948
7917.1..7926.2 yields 10.15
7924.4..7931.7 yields 10.03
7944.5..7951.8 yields 10.53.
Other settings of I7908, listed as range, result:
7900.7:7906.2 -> 10.1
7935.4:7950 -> 9.761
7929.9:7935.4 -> 9.647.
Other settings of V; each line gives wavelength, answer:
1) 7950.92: 10.53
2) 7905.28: 10.1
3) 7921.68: 10.15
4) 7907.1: 10.06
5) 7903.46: 10.13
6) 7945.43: 10.22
